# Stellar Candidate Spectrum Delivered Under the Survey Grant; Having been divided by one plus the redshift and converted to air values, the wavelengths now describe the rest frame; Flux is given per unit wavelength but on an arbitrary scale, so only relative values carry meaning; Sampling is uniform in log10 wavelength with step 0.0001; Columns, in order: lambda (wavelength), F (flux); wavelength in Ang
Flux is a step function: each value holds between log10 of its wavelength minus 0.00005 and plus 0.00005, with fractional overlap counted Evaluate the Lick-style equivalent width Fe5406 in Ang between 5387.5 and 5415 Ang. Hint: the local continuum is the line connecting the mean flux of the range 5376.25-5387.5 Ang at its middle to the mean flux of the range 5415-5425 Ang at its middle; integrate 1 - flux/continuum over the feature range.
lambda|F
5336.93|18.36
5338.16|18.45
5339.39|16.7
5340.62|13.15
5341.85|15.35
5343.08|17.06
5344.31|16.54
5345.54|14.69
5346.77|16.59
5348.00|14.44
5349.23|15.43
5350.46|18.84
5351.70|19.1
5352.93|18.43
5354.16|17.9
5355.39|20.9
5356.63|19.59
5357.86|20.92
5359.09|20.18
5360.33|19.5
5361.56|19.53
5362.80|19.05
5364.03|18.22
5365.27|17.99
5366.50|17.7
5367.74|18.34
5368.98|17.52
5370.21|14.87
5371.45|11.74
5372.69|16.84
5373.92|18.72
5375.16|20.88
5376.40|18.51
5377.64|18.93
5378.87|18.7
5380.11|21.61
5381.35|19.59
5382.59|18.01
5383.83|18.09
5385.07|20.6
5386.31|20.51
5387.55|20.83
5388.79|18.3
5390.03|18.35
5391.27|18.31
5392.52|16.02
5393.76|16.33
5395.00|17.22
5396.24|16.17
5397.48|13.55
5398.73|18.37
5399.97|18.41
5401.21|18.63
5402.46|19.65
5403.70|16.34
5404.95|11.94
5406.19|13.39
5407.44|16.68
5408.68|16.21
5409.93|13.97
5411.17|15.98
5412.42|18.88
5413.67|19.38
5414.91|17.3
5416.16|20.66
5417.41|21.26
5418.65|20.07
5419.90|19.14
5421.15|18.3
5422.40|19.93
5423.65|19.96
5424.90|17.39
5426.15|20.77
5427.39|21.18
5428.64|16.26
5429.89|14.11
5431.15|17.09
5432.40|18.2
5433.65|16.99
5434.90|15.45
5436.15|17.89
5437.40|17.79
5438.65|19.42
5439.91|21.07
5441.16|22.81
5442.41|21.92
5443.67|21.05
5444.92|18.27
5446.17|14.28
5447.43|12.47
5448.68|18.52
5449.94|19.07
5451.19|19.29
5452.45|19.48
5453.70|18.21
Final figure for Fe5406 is 3.7 Ang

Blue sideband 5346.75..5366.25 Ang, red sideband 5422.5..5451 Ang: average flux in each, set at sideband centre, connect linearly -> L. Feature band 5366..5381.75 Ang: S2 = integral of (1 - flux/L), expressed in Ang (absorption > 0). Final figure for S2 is 0.5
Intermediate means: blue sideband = 18.6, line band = 18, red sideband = 18.3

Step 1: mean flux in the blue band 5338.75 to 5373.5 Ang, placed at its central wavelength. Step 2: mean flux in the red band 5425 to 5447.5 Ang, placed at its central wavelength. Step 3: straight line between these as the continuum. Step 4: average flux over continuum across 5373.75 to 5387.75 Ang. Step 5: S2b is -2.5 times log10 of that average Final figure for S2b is -0.11 mag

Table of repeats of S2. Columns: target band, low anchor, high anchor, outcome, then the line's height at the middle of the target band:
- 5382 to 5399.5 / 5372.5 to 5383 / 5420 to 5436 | 0.9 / 18.9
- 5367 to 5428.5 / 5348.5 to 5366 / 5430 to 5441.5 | 1.9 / 18.6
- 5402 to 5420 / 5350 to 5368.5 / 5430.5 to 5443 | 1.5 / 18.9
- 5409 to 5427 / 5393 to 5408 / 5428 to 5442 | -1.6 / 17.2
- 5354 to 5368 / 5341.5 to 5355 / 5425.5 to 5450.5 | -1.8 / 17.1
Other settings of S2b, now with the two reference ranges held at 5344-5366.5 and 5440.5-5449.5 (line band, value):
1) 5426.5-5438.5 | 0.064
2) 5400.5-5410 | 0.152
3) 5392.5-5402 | 0.087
